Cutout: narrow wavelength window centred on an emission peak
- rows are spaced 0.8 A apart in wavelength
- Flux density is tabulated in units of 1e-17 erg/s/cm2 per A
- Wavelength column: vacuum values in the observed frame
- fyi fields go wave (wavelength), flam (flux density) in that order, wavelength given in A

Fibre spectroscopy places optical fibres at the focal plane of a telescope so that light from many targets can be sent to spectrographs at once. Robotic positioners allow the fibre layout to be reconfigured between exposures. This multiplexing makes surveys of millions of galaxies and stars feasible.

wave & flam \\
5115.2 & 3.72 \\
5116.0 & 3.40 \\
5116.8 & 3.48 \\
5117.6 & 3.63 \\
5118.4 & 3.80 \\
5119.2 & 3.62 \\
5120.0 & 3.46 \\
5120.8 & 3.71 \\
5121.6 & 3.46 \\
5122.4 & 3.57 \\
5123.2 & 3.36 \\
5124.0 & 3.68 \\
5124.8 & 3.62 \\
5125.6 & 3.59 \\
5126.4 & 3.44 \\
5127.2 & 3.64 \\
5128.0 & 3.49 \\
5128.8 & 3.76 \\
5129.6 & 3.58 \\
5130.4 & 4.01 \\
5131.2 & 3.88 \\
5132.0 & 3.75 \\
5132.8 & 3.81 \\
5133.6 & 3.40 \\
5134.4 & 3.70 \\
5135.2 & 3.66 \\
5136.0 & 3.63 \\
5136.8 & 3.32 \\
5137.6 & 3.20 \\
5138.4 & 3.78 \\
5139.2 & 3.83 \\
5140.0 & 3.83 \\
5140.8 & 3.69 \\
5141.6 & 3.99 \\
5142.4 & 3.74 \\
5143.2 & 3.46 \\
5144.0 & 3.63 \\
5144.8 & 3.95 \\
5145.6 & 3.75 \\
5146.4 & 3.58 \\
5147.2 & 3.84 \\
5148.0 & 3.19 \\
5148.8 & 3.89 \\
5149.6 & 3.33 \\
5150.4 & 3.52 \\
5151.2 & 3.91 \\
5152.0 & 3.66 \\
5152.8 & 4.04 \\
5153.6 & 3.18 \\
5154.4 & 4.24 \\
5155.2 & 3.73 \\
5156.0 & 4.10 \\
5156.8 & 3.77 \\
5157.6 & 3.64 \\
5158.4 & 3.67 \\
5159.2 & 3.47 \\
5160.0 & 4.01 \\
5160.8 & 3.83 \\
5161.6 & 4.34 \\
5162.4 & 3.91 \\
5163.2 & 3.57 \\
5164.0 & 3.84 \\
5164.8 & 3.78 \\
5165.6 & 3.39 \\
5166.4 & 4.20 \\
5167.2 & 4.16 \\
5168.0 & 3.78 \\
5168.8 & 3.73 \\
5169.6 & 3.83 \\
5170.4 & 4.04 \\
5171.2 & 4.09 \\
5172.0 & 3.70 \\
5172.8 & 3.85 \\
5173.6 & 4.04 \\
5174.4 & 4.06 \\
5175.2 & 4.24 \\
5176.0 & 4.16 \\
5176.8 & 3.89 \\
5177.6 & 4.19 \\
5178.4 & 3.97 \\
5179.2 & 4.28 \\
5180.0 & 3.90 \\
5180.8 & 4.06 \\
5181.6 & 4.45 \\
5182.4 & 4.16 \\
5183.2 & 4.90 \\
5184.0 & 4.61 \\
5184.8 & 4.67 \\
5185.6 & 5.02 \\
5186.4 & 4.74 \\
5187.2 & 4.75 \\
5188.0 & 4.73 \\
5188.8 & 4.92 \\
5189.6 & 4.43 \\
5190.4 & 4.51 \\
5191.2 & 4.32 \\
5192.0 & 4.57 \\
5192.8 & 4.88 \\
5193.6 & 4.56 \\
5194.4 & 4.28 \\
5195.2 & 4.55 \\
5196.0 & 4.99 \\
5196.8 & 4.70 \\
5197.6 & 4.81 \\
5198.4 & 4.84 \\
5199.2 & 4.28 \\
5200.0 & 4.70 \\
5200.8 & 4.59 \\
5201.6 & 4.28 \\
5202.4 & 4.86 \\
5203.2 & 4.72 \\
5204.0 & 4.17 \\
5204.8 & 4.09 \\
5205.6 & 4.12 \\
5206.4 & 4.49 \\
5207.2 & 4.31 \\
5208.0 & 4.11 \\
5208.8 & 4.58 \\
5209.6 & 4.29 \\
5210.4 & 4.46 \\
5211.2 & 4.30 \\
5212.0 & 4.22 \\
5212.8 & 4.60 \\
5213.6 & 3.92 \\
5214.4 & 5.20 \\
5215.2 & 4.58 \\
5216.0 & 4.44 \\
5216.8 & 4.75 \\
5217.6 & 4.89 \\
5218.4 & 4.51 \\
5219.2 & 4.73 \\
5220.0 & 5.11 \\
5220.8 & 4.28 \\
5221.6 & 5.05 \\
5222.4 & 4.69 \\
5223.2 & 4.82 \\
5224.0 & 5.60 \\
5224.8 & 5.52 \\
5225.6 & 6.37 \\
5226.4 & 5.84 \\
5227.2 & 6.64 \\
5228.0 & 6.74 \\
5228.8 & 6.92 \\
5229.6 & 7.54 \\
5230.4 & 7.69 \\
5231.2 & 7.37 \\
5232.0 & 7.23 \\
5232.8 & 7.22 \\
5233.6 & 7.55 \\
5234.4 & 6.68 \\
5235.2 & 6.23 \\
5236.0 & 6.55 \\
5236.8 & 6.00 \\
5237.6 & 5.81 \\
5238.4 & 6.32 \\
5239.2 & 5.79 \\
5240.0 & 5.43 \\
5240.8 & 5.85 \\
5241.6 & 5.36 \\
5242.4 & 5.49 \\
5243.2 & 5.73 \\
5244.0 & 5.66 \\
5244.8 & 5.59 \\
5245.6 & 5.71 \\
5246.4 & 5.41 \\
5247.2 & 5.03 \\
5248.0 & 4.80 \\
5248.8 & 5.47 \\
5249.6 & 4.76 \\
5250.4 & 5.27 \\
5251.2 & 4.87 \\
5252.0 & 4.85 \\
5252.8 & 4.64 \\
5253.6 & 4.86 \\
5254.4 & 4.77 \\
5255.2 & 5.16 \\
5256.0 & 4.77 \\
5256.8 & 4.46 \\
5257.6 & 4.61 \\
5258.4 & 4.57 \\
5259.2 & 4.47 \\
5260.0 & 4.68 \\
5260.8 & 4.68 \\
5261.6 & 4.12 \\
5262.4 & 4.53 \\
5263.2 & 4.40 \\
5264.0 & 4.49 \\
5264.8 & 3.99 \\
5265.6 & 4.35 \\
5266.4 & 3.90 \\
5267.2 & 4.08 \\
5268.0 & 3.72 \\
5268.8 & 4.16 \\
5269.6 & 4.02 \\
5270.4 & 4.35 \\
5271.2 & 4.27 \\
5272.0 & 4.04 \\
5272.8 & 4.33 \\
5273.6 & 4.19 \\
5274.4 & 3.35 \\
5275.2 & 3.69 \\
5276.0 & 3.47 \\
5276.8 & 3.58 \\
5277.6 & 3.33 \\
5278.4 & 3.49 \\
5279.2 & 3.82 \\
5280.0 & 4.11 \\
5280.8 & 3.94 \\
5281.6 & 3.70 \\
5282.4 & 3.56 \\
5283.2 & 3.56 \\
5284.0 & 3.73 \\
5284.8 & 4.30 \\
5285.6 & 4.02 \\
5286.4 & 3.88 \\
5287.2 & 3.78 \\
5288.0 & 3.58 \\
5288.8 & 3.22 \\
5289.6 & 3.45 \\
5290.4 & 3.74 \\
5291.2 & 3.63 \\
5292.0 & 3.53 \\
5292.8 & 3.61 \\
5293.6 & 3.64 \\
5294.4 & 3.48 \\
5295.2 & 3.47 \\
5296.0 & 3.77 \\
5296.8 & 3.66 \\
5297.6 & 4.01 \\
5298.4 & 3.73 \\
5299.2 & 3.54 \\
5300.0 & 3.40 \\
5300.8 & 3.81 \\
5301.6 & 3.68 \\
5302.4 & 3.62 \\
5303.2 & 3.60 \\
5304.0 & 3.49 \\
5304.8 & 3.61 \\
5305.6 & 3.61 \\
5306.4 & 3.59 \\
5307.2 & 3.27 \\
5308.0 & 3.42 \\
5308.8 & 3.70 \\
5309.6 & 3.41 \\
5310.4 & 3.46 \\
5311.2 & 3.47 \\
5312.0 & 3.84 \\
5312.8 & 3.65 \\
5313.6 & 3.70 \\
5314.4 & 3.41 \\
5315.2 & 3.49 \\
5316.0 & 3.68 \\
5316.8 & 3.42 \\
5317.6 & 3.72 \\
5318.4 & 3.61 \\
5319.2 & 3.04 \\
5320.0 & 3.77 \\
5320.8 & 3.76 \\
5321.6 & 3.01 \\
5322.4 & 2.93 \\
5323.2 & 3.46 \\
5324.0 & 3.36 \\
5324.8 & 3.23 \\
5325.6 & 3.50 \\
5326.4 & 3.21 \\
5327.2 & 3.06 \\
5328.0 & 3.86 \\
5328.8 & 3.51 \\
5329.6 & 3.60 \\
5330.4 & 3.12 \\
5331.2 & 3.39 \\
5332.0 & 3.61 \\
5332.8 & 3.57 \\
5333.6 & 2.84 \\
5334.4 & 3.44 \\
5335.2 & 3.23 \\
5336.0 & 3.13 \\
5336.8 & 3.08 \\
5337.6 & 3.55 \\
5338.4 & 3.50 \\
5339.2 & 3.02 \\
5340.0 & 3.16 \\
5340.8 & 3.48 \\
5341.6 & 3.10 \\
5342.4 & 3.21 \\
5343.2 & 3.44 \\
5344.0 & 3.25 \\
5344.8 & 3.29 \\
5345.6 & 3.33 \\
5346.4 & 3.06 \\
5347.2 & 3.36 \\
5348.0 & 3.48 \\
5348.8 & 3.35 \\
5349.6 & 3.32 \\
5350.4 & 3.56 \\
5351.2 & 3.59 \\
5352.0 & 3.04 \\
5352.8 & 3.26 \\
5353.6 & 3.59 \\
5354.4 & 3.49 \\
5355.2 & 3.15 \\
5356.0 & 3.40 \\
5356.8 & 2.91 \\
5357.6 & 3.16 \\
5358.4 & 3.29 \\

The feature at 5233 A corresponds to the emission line C III]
